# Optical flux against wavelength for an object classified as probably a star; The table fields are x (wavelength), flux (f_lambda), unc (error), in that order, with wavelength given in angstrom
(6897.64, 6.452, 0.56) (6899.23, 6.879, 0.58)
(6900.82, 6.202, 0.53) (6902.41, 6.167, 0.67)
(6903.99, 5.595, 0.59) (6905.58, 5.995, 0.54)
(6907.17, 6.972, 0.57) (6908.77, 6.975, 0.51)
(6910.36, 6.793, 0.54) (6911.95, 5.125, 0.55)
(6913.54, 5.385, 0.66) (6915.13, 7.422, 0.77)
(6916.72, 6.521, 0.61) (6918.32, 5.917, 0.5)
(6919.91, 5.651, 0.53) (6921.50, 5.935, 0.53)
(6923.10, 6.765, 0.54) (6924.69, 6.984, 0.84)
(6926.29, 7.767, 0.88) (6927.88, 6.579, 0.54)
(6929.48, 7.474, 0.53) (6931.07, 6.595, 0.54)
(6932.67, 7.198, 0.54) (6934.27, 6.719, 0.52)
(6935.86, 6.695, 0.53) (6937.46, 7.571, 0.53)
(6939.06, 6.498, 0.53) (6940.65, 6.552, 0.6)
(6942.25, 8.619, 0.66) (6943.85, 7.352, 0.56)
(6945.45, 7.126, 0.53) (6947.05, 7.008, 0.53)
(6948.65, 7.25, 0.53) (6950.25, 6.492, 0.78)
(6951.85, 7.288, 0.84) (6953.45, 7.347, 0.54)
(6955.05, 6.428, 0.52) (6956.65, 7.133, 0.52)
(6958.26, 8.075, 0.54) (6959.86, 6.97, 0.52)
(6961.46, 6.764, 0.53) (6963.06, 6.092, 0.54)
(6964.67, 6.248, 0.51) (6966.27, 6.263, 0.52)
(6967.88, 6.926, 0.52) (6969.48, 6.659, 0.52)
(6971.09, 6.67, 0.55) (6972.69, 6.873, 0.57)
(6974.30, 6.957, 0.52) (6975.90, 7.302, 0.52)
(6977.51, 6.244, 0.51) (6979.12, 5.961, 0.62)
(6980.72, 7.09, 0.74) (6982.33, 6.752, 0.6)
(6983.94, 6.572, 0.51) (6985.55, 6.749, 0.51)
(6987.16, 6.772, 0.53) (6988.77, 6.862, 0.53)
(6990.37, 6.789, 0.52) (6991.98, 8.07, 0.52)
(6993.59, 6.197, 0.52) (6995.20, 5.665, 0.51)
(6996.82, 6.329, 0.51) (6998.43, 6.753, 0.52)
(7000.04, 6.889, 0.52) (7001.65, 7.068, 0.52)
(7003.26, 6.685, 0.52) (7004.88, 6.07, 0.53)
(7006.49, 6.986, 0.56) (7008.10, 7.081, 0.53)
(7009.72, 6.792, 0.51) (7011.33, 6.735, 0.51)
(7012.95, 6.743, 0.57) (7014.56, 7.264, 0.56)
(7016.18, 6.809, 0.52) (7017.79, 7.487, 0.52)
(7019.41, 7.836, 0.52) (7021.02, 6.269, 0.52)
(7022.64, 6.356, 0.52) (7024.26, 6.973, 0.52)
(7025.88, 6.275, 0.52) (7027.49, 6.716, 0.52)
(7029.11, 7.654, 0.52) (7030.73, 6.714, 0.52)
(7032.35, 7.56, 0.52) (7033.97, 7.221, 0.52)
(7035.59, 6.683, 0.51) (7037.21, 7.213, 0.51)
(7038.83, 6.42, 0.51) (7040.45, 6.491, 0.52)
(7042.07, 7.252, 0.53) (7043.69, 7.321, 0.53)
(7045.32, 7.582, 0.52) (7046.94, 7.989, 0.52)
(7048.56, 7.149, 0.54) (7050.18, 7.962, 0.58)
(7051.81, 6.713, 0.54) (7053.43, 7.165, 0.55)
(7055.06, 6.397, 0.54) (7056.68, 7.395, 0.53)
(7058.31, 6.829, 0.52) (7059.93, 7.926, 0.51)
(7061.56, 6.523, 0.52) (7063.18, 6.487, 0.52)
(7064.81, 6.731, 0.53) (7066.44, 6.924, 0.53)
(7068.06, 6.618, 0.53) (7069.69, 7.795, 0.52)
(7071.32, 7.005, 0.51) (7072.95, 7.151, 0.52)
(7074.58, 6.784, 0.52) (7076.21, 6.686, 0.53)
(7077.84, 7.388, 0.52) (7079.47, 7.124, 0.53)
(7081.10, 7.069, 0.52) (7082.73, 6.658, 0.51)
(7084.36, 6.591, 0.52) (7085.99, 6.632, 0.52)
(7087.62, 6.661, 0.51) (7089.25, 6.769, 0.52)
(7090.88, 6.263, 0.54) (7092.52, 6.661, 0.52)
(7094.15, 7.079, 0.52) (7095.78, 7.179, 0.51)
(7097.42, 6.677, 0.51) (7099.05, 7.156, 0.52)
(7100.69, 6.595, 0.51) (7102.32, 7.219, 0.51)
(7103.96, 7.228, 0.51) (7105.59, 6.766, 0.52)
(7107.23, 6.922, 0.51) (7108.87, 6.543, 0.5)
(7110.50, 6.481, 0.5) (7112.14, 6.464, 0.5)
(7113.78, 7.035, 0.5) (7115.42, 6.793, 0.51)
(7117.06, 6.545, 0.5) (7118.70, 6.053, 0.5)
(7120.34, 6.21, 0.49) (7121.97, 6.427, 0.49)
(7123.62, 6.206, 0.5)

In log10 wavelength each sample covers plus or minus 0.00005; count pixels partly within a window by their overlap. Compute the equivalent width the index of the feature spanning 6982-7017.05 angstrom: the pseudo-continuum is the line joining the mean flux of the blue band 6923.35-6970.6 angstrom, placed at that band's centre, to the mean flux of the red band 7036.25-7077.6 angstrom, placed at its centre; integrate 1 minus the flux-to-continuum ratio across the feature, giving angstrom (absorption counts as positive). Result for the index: 1.3 angstrom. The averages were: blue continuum 6.98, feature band 6.76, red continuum 7.06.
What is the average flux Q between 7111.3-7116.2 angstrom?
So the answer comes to 6.75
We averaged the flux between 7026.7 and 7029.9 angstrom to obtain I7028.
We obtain 7.18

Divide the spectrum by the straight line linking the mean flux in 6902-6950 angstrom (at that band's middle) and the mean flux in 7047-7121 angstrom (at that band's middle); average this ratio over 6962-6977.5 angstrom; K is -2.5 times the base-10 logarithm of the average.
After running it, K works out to 0.018 mag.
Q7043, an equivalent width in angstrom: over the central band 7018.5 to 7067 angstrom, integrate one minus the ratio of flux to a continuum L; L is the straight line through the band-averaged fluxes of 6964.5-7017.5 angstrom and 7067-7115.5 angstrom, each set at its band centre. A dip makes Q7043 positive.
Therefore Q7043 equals -1.6 angstrom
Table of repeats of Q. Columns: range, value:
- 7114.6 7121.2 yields 6.41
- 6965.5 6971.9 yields 6.63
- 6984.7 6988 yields 6.75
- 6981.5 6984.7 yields 6.66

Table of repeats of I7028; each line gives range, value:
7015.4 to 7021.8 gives 7.11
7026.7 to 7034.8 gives 7.17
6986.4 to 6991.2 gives 6.83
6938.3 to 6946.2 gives 7.24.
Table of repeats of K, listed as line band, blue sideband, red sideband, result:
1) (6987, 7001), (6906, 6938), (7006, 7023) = 0.029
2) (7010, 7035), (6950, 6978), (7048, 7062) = 0.009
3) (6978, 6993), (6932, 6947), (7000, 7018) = 0.021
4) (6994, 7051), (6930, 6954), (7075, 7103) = 0.003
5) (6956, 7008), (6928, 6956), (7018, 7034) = 0.044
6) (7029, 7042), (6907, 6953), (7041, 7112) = -0.008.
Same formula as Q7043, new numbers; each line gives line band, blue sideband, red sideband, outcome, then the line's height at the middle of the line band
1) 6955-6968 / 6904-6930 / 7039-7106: -0.3 angstrom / 6.62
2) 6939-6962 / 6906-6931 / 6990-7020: -1.7 angstrom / 6.66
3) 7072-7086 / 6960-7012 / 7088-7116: -0.3 angstrom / 6.79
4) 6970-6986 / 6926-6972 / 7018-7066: 0.6 angstrom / 6.99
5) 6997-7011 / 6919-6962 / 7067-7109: 0.4 angstrom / 6.95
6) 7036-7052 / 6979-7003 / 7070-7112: -1.0 angstrom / 6.79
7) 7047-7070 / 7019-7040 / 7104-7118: -0.8 angstrom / 6.83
